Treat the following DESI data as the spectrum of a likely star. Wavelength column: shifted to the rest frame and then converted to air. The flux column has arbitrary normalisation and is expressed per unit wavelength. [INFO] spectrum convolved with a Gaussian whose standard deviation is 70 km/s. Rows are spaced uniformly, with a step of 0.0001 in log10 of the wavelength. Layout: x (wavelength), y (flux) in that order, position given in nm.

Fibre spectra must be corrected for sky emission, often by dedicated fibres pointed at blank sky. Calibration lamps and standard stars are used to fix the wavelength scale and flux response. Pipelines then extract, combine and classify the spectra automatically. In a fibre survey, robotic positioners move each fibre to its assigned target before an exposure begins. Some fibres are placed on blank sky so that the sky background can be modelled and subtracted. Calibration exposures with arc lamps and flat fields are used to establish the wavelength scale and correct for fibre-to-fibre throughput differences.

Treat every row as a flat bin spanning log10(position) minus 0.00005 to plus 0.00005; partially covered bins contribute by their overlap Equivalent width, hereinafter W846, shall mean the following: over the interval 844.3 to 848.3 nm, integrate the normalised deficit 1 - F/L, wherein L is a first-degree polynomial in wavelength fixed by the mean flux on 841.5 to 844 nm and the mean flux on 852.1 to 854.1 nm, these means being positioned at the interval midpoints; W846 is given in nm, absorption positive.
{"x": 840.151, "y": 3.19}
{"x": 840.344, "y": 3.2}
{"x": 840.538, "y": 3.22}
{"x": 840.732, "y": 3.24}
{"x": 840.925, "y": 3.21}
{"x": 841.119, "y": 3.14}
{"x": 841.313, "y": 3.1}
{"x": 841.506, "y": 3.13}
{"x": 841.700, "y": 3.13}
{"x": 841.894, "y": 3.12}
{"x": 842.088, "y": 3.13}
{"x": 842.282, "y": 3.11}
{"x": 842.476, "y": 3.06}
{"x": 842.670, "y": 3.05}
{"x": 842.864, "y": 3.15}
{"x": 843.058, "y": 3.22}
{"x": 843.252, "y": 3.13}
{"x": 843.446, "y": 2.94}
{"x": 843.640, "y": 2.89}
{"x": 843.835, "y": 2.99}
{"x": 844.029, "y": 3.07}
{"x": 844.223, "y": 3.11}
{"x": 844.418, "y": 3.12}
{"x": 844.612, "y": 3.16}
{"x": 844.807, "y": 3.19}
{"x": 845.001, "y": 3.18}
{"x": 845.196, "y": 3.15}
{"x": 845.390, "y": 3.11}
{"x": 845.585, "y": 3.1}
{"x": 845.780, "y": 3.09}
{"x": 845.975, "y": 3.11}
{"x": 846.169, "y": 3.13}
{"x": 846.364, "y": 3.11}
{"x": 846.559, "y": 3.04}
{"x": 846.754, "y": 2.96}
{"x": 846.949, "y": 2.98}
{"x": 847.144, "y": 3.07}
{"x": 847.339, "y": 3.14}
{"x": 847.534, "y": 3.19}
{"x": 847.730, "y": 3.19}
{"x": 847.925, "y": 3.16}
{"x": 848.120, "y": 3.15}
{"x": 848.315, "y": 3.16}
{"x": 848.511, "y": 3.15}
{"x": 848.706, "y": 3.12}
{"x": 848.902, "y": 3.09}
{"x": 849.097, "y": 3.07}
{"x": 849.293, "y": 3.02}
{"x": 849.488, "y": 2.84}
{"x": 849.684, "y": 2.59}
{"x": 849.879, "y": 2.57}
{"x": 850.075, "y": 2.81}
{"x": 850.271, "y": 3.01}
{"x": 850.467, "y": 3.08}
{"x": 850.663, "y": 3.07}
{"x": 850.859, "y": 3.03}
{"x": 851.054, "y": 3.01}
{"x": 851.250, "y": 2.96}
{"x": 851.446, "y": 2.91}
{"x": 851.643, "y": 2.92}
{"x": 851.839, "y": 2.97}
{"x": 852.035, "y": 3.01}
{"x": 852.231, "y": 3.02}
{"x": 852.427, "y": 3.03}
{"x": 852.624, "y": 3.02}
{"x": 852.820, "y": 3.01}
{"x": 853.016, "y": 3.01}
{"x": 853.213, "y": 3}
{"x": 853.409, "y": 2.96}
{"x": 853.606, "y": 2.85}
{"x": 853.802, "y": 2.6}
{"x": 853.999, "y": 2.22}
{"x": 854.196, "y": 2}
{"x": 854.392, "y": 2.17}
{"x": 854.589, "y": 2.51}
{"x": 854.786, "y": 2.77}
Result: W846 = -0.15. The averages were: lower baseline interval 3.08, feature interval 3.12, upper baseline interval 2.87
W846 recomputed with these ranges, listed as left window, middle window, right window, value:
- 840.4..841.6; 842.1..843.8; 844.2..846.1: 0.046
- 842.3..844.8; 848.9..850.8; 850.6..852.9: 0.067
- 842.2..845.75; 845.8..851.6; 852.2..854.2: -0.135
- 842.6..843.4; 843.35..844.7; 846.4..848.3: 0.036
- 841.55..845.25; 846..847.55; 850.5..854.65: -0.038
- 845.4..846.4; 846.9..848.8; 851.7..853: -0.035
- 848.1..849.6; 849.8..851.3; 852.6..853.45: 0.046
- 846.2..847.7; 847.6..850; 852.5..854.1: -0.002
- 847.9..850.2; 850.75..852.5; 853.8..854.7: -0.240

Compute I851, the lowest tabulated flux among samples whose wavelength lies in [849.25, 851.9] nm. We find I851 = 2.57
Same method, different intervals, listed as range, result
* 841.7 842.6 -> 3.06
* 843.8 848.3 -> 2.96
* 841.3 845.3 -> 2.89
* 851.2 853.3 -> 2.91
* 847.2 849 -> 3.09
